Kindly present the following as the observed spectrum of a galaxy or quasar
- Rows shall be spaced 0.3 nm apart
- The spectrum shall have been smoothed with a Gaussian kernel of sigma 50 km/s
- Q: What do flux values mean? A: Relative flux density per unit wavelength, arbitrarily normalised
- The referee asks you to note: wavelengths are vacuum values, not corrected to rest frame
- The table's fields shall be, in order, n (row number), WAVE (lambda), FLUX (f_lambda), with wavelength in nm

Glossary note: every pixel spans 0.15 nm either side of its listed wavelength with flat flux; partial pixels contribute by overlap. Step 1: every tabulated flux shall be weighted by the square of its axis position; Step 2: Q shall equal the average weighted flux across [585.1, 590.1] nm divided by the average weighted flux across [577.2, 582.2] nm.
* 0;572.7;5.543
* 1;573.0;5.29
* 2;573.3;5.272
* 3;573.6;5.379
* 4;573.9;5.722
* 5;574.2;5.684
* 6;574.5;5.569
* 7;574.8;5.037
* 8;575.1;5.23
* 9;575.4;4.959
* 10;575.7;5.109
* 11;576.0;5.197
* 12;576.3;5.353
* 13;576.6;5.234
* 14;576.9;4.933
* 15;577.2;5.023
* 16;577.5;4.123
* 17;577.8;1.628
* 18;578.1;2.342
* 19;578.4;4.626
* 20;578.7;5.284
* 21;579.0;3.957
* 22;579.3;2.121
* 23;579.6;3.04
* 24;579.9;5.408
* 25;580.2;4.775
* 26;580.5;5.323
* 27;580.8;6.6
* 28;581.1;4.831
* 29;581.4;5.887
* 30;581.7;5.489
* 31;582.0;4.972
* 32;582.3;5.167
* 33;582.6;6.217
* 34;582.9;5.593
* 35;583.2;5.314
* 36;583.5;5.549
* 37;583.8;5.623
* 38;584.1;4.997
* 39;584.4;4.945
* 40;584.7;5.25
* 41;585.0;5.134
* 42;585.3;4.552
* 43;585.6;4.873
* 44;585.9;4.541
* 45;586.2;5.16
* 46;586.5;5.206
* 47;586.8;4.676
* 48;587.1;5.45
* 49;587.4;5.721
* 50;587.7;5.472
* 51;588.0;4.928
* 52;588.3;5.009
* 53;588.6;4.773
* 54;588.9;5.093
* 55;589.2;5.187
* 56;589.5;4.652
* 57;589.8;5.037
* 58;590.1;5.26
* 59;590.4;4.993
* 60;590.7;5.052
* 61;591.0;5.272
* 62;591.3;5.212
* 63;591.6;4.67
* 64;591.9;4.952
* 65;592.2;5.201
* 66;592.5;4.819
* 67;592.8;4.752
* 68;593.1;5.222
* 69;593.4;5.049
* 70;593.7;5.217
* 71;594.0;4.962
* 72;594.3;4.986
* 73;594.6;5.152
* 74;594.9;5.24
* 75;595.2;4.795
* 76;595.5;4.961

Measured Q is 1.17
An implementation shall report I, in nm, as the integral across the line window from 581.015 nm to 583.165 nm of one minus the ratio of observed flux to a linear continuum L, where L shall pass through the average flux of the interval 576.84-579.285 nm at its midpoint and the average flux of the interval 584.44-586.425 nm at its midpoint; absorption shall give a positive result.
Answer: -0.49 nm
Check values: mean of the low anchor 3.85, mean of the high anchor 4.93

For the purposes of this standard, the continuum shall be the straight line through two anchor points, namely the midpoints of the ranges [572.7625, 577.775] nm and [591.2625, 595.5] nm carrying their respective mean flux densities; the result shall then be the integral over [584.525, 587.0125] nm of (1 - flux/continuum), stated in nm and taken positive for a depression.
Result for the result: 0.06 nm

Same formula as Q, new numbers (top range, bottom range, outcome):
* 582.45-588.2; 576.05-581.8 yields 1.18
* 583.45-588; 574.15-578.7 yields 1.13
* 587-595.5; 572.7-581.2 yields 1.12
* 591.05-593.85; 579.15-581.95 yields 1.08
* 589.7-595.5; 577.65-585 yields 1.09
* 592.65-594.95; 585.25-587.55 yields 1.03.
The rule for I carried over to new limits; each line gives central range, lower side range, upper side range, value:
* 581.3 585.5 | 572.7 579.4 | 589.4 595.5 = -0.40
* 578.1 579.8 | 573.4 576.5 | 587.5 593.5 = 0.49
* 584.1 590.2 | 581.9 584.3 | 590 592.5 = 0.23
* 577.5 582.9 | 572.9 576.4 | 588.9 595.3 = 0.66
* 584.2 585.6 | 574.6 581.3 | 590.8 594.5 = -0.05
